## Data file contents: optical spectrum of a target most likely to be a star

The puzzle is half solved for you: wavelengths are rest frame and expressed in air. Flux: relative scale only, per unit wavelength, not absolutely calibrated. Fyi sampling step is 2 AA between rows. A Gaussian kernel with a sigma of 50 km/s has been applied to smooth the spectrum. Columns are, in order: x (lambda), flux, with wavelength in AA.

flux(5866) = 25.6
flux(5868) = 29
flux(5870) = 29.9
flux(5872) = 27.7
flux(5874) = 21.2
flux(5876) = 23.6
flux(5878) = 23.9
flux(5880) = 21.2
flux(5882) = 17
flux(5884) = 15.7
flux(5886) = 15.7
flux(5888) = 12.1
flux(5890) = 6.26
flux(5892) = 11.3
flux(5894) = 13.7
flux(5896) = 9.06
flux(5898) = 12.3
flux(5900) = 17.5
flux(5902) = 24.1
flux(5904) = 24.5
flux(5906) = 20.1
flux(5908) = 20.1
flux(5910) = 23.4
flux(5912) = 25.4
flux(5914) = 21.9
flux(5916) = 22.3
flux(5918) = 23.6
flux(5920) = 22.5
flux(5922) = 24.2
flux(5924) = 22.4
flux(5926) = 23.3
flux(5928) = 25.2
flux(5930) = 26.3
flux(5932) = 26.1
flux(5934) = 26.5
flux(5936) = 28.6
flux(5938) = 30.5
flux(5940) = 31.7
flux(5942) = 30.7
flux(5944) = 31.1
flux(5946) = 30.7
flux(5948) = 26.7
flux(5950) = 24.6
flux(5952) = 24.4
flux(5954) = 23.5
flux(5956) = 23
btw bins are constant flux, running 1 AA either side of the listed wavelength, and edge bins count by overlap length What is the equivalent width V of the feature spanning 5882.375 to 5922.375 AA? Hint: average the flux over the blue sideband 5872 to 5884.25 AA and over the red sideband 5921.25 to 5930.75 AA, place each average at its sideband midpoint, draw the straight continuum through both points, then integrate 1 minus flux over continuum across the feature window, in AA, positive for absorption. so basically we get 8.3 AA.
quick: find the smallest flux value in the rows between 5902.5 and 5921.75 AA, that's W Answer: 20.1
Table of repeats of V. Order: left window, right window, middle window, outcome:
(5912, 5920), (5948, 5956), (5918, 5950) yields -4.39 AA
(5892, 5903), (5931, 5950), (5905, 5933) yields -2.00 AA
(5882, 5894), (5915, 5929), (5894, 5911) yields -1.08 AA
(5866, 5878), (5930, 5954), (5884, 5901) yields 9.05 AA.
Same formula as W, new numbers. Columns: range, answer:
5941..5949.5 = 26.7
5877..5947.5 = 6.26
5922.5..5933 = 22.4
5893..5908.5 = 9.06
